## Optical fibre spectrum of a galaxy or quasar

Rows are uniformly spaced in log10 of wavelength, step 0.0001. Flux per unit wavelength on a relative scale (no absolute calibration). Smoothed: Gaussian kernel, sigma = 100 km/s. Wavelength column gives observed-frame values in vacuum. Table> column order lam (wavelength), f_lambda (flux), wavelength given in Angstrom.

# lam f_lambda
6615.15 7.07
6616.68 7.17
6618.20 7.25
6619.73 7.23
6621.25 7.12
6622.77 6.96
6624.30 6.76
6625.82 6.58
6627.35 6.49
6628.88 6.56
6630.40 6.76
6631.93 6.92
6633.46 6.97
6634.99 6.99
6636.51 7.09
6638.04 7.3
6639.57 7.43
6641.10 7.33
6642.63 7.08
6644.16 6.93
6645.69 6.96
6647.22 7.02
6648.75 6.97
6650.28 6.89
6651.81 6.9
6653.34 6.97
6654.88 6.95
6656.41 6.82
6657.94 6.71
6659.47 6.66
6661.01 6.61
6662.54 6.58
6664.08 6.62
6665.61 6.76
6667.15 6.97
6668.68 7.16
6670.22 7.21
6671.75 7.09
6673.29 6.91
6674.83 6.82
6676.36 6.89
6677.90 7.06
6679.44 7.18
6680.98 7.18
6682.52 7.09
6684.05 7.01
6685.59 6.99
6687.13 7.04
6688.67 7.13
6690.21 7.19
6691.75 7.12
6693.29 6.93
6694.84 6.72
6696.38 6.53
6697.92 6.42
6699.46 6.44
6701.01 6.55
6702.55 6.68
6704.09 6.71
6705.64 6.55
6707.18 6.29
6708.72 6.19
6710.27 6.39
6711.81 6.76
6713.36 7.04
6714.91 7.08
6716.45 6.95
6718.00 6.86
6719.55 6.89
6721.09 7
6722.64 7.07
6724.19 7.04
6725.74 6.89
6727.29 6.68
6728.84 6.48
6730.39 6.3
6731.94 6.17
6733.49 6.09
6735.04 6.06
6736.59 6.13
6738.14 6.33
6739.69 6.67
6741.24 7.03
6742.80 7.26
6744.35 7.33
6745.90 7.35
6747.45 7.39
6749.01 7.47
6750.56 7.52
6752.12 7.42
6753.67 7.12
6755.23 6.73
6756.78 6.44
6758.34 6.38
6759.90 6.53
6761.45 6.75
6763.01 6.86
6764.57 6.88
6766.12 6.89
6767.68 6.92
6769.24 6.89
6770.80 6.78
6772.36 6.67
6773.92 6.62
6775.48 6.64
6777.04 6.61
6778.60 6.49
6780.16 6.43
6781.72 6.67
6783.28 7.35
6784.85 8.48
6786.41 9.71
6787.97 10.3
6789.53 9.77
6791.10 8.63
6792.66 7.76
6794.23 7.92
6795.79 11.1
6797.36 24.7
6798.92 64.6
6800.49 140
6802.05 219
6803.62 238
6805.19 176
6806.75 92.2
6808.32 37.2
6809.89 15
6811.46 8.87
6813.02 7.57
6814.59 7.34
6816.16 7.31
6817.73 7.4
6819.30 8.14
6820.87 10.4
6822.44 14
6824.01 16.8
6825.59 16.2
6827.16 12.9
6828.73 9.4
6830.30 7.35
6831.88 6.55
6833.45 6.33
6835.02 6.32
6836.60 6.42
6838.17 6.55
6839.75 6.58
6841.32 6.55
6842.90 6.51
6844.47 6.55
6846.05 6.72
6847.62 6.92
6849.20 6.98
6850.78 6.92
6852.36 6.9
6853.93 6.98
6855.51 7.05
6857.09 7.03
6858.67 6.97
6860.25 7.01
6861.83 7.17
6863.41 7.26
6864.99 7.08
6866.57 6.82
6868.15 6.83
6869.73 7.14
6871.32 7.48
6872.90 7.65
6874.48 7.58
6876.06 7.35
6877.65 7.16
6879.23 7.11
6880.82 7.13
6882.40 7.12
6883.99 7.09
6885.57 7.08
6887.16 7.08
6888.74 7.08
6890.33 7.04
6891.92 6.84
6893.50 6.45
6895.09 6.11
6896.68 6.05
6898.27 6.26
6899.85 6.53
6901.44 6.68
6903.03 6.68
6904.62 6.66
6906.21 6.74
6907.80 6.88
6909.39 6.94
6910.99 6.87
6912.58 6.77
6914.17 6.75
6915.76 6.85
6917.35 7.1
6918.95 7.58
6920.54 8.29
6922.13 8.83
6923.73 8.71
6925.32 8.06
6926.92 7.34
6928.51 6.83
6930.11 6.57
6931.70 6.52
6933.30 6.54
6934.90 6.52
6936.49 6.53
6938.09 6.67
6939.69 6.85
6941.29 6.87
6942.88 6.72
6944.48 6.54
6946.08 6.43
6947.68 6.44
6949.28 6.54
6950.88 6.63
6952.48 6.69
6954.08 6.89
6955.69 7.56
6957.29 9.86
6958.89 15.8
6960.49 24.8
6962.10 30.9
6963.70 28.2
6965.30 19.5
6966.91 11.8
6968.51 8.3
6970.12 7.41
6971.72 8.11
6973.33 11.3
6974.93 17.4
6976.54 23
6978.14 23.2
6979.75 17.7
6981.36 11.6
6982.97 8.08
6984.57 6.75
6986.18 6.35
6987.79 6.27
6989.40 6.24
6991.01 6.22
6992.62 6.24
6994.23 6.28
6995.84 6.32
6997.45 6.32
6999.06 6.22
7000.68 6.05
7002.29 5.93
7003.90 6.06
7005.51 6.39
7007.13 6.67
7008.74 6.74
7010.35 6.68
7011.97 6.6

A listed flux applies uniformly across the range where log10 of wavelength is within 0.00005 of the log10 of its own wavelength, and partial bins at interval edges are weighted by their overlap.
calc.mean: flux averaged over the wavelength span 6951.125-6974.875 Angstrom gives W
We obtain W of 14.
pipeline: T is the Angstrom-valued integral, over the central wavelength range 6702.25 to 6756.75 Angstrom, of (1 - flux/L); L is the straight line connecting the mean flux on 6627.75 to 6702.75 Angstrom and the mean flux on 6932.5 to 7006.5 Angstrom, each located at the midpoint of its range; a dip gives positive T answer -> 5.72 Angstrom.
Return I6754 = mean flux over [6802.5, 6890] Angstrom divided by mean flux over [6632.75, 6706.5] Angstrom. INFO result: 2.6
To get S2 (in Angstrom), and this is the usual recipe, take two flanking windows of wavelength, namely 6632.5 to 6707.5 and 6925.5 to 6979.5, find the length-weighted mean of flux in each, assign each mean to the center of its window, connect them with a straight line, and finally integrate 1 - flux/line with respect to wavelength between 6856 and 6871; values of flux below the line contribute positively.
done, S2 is 4.2 Angstrom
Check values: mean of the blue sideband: 6.91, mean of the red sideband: 11.2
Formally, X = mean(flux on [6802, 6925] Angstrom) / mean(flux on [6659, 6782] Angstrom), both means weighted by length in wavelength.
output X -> 2.30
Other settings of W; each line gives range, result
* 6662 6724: 6.85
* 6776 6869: 23.8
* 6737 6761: 6.98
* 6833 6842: 6.46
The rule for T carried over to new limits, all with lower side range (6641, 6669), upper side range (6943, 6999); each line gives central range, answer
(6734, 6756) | 3.1 Angstrom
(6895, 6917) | 7.9 Angstrom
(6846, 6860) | 3.9 Angstrom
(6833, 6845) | 3.8 Angstrom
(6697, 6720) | 2.9 Angstrom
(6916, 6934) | 5.3 Angstrom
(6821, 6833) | -3.1 Angstrom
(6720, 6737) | 2.9 Angstrom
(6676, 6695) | 0.6 Angstrom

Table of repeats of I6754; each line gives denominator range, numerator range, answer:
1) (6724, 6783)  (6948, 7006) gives 1.64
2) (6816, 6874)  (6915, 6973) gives 1.21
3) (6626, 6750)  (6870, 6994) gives 1.31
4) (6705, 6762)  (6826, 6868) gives 1.07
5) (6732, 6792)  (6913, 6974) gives 1.35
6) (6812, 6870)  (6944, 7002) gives 1.39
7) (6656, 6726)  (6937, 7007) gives 1.51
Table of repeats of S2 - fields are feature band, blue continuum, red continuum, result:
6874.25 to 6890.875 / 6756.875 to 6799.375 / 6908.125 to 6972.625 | 4.1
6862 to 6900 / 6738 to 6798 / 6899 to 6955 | 1.1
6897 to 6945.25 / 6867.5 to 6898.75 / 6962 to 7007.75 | 8.0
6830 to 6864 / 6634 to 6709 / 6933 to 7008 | 7.6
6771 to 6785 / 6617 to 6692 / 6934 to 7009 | 2.3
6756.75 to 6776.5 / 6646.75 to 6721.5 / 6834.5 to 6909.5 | 0.4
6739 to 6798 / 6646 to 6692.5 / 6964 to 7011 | 0.1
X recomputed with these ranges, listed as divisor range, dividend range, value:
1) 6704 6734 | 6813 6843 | 1.34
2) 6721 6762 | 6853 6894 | 1.05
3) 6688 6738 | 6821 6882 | 1.18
